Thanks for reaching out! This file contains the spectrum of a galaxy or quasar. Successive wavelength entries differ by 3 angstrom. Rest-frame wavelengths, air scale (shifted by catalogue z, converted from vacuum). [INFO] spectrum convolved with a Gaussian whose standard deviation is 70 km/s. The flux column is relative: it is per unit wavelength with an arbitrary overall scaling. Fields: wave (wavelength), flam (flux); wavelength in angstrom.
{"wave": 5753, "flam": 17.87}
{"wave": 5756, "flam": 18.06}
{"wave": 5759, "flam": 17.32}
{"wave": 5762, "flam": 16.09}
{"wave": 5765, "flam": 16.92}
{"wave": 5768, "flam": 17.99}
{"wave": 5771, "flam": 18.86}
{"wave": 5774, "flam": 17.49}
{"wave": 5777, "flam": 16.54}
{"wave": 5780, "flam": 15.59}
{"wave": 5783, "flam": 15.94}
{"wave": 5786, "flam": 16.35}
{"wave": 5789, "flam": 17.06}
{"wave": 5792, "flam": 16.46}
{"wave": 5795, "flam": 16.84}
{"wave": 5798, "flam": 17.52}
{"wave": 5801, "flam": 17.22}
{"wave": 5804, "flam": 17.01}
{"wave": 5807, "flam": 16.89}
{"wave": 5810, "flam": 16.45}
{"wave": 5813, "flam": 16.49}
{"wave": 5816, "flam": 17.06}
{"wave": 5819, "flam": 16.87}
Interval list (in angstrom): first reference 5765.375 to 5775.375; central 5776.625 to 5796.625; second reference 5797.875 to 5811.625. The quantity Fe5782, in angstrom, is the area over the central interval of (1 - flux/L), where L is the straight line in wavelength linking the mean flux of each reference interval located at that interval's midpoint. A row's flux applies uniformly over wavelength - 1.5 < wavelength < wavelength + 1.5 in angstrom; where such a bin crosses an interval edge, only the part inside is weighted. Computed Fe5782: 1.3 angstrom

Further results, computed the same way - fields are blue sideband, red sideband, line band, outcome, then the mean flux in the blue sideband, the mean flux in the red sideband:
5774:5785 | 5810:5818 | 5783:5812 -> -0.57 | 16.2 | 16.7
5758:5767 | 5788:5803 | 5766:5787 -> -0.10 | 16.8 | 17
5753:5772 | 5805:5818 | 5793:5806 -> -0.14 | 17.5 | 16.7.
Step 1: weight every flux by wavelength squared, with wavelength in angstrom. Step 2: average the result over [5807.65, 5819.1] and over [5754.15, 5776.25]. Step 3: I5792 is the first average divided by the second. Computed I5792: 0.97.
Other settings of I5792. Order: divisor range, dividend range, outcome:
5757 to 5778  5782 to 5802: 0.98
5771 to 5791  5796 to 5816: 1.02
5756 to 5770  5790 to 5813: 0.99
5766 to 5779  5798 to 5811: 0.98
